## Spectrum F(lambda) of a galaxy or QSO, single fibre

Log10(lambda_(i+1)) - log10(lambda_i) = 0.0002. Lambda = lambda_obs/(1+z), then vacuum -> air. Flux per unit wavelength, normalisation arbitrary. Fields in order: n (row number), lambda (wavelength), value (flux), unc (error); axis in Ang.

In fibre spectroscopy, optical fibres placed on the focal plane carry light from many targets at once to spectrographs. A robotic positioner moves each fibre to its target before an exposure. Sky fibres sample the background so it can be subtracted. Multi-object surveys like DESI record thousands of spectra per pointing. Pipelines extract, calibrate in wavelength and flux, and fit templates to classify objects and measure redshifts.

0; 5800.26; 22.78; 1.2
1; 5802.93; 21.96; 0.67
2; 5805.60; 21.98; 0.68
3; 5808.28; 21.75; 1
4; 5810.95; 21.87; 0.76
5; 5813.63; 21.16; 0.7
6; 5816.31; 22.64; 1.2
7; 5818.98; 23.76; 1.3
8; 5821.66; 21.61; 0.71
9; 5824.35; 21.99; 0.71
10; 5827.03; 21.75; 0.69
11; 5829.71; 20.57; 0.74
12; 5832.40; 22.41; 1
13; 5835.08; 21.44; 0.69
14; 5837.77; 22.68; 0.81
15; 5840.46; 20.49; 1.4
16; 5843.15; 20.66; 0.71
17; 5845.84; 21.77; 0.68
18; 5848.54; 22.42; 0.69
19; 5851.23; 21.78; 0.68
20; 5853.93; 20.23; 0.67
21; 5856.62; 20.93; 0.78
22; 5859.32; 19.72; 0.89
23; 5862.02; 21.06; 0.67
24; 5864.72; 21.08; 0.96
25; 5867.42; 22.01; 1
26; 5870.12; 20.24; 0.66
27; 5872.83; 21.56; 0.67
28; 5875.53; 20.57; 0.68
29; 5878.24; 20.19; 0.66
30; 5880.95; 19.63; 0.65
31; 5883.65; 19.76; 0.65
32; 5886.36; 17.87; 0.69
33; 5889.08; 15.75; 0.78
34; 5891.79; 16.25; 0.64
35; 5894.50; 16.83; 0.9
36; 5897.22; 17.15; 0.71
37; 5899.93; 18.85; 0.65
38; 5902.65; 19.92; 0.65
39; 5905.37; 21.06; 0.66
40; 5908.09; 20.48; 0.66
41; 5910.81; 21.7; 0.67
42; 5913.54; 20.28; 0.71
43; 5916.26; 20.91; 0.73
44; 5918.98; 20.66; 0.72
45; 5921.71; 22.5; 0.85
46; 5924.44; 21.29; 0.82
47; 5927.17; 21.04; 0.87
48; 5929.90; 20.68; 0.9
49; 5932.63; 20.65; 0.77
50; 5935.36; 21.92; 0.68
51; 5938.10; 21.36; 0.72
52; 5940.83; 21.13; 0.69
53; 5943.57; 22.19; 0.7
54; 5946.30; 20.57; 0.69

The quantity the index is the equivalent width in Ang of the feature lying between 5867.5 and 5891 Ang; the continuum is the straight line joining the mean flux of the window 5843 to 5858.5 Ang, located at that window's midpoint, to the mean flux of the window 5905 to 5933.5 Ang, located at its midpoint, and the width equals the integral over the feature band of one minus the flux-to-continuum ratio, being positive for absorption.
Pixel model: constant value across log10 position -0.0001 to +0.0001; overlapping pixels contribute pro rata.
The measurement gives 1.9 Ang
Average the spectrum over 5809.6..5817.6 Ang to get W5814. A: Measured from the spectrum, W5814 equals 21.9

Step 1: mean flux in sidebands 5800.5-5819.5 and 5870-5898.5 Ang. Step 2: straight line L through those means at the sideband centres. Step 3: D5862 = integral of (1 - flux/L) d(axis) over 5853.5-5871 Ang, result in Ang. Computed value -1.0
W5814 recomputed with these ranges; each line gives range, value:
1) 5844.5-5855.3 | 21.5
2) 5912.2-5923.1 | 21.1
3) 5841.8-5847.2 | 21.2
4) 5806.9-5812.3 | 21.8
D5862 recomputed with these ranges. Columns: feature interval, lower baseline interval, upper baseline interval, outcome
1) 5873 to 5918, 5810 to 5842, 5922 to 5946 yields 4.7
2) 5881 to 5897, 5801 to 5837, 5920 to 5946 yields 3.1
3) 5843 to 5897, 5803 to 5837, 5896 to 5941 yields 3.5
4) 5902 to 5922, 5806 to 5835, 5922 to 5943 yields 0.5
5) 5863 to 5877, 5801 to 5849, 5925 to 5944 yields 0.3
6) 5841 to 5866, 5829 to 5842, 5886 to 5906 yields -0.7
